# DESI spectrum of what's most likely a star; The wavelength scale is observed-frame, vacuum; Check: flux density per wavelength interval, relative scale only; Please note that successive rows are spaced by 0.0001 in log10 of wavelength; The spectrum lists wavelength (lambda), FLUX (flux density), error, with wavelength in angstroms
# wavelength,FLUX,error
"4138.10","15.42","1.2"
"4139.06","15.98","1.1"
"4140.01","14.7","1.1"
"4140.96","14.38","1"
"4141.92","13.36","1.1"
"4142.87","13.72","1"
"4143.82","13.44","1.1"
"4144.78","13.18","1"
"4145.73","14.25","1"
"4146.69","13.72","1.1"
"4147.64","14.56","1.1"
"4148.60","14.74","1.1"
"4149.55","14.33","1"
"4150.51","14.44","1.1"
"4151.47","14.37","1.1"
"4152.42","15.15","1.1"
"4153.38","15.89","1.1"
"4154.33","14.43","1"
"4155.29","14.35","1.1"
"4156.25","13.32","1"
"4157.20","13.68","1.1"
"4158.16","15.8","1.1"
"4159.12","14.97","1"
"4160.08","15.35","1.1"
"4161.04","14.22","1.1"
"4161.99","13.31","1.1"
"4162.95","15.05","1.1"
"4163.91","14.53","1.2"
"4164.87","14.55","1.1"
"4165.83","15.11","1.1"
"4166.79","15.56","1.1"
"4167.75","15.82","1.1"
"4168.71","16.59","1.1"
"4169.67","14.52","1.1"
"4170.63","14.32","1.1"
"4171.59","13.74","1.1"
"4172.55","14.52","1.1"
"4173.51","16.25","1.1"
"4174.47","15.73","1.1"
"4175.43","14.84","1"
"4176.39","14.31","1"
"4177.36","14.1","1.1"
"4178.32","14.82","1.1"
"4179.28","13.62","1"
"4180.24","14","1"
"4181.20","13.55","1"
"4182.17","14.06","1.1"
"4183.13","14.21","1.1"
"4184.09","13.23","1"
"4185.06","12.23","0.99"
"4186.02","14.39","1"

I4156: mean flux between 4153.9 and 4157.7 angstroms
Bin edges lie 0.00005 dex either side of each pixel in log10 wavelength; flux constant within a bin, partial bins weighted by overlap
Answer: 13.9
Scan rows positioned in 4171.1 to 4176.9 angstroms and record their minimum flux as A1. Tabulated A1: 13.74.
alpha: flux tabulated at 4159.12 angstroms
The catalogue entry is 14.97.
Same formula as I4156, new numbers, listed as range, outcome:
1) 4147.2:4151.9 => 14.5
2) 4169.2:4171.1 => 14.4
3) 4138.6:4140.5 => 15.4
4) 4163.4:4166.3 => 14.7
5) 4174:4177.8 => 14.7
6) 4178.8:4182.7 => 13.8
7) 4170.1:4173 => 14.2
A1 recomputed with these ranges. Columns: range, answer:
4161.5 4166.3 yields 13.31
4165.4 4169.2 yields 15.11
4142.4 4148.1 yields 13.18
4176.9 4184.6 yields 13.23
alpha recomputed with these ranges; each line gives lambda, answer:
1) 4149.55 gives 14.33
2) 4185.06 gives 12.23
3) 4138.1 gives 15.42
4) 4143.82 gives 13.44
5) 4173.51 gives 16.25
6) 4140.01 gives 14.7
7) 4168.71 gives 16.59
